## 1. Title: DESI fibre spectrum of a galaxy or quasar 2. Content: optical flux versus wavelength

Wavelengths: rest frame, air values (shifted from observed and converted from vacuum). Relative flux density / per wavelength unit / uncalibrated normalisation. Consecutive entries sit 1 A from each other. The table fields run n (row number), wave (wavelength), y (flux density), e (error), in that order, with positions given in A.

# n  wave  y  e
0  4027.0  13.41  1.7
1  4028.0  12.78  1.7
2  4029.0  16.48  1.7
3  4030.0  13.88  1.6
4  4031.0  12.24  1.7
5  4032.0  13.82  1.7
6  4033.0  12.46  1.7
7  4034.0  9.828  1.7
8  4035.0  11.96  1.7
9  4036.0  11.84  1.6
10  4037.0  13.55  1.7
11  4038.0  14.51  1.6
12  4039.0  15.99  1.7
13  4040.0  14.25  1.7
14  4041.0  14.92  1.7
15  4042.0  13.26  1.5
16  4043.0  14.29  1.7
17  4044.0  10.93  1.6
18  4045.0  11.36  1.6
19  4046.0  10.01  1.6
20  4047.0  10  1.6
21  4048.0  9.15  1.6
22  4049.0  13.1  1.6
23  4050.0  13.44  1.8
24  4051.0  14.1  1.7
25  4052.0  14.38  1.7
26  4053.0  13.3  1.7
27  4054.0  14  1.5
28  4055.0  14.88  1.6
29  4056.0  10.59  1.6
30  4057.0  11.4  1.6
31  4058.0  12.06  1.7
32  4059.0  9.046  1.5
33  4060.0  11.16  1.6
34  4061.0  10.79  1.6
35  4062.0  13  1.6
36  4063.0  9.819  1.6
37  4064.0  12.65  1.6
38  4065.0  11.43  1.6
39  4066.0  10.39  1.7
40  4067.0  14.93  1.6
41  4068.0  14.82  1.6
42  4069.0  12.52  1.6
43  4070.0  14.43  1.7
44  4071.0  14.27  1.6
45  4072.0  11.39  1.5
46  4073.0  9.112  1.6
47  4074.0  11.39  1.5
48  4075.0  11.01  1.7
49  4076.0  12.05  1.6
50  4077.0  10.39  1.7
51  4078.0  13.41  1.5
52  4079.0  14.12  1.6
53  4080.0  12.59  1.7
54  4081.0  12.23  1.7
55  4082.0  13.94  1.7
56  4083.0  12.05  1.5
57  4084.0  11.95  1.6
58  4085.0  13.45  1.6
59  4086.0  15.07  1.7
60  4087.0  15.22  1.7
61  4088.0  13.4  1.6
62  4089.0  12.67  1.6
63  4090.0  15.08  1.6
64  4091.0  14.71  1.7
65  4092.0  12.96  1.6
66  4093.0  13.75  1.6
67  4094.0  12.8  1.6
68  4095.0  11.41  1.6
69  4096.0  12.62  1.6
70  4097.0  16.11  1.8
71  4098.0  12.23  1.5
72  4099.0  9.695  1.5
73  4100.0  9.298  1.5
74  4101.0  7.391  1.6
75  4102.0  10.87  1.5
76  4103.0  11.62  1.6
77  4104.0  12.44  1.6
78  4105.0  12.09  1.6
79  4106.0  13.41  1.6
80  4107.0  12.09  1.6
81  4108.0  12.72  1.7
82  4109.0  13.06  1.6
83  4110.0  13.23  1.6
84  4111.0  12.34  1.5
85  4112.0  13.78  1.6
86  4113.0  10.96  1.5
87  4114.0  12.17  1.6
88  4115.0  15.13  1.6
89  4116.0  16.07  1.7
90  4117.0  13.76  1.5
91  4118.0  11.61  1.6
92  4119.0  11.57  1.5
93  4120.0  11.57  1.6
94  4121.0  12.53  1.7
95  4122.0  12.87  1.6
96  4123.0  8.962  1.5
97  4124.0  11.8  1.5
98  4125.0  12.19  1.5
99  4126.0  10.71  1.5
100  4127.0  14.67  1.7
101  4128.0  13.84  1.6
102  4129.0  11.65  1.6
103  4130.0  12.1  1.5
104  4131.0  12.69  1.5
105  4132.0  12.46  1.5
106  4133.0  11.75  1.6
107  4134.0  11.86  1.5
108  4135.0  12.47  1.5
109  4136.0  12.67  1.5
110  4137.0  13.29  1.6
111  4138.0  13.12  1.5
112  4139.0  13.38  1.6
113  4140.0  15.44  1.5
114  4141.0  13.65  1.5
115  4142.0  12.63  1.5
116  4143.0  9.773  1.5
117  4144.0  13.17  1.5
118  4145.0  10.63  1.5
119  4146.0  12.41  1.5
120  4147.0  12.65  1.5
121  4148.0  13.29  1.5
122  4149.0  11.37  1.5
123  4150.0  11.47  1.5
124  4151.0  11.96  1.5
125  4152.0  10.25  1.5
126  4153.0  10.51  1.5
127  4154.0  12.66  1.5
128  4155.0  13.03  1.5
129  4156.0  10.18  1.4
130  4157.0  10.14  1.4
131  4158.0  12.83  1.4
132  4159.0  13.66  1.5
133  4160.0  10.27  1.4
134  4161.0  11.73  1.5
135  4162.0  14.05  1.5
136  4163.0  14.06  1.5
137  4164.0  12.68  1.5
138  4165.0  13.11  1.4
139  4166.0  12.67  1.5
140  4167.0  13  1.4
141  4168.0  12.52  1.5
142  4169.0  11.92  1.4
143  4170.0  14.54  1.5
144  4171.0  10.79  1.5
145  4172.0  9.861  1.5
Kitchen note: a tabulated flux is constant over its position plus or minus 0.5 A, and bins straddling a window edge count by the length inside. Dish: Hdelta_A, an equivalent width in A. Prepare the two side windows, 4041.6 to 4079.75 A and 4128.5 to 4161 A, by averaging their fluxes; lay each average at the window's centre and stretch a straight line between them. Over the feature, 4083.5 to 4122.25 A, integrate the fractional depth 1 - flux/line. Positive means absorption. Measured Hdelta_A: -1.7 A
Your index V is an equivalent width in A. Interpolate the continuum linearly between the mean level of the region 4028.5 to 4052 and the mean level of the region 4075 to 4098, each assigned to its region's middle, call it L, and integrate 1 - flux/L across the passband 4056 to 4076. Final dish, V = 1.9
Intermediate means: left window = 12.9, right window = 13.2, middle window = 11.8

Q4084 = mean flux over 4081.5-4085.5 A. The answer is 12.8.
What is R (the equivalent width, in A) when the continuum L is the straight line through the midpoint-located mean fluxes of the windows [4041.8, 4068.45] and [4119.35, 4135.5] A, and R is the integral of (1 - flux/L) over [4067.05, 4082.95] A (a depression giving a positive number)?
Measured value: -0.6 A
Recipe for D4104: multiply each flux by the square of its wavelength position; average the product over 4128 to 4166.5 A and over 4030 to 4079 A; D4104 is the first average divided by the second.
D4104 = 1.0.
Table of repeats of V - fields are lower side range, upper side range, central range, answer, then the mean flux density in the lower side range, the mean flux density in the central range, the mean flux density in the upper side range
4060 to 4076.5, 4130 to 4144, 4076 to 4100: -1.5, 12.1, 13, 12.7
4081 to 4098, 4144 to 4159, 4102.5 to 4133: 0.5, 13.5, 12.5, 11.8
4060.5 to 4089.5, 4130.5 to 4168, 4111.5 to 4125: -0.1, 12.6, 12.5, 12.4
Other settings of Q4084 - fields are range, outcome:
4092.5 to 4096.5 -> 12.6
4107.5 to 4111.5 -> 12.8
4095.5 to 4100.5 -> 12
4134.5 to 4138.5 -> 12.9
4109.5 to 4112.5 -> 13.1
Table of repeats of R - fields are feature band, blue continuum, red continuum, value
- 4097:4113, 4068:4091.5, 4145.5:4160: 0.9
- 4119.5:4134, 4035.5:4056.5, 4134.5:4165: 0.4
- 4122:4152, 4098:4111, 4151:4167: -1.0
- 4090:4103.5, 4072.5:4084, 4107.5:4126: 0.2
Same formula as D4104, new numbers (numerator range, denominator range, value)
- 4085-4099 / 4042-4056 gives 1.11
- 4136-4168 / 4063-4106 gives 1.02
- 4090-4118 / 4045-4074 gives 1.06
